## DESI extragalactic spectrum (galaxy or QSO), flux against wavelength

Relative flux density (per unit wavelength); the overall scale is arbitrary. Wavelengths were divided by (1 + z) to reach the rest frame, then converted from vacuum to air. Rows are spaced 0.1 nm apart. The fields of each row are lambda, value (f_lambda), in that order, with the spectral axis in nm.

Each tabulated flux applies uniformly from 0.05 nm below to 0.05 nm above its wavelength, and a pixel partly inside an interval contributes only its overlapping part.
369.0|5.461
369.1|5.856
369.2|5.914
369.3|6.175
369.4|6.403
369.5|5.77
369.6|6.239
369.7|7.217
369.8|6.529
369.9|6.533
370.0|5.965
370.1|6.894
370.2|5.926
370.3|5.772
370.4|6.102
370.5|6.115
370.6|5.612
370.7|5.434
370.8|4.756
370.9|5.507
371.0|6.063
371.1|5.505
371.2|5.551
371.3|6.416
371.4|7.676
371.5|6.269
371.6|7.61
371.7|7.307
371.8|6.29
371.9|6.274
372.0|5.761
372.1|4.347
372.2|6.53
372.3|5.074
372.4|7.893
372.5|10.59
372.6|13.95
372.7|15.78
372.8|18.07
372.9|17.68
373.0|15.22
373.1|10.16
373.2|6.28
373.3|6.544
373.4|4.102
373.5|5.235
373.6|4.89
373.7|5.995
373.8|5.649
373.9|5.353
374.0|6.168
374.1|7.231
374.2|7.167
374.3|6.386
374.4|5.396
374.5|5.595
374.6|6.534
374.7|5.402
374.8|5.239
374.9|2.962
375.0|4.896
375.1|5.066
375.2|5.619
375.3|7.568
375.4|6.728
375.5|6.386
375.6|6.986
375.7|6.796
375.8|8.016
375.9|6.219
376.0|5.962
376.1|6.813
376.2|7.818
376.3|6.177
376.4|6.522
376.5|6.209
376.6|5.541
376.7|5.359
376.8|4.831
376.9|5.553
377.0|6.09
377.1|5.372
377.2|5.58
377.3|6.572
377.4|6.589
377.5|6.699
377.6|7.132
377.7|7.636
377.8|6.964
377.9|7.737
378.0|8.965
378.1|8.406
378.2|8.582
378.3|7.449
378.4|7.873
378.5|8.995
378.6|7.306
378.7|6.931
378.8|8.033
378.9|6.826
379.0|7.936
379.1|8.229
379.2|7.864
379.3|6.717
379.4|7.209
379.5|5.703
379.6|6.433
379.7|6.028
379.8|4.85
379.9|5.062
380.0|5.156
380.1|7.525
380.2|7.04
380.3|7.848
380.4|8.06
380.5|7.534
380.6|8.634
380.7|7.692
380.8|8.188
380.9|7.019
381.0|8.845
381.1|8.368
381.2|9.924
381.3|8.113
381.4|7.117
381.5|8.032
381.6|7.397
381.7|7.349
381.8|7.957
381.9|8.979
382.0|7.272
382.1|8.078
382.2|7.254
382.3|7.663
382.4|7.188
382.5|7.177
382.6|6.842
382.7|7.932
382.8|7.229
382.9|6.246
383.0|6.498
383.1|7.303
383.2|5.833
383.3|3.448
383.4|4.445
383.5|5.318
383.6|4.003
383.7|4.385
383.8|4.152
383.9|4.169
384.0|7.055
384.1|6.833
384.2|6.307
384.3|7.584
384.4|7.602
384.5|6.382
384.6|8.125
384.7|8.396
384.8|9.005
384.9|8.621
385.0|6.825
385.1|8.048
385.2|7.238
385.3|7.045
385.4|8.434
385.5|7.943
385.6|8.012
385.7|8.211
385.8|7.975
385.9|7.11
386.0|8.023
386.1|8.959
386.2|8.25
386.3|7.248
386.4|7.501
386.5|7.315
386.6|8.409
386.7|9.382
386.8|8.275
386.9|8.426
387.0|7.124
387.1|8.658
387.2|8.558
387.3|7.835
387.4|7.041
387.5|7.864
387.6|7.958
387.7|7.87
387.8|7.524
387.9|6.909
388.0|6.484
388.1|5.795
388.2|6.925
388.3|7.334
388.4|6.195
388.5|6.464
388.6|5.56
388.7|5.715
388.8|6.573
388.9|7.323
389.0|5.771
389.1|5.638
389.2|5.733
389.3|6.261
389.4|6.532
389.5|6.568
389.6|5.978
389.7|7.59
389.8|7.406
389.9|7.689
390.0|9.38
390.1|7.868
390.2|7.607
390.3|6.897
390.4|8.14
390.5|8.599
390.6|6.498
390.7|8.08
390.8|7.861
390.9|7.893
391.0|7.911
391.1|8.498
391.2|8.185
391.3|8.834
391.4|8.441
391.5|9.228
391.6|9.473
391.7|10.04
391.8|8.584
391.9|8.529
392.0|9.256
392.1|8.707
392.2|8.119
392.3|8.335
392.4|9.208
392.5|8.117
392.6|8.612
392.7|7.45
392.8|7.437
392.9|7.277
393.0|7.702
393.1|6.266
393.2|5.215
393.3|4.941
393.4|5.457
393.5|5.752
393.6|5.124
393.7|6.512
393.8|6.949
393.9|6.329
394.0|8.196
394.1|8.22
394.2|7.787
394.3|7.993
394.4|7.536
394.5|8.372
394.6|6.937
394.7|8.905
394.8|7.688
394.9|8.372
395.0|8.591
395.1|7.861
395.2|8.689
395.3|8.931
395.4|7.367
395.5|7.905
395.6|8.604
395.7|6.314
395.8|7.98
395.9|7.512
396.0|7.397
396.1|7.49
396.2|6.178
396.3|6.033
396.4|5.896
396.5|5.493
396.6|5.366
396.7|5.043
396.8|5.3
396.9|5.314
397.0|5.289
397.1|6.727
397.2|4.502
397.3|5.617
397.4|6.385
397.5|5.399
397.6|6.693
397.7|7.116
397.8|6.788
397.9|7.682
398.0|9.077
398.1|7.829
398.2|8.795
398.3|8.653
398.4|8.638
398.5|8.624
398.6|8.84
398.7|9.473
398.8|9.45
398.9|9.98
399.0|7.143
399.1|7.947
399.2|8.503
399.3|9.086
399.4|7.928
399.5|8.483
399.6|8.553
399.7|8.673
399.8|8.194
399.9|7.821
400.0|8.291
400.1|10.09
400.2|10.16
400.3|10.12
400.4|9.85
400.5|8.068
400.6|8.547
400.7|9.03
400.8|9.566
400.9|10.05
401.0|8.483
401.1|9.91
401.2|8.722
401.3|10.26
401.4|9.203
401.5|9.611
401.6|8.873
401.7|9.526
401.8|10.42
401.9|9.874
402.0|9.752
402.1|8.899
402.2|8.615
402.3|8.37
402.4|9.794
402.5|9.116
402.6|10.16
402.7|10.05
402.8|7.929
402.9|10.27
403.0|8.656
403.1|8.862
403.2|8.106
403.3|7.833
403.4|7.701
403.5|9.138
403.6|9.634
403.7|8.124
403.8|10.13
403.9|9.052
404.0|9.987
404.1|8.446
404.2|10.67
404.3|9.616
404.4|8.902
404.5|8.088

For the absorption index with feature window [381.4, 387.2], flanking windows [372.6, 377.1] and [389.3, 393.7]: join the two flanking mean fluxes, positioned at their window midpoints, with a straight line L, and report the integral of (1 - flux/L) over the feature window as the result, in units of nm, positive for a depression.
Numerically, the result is 0.14 nm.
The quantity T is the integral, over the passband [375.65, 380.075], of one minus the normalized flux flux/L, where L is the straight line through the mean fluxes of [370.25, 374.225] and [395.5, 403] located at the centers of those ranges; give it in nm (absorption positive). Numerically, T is 0.49 nm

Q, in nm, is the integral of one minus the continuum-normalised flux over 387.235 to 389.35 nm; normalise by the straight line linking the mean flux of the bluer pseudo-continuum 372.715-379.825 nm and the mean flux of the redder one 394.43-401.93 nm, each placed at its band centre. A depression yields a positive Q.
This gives 0.24 nm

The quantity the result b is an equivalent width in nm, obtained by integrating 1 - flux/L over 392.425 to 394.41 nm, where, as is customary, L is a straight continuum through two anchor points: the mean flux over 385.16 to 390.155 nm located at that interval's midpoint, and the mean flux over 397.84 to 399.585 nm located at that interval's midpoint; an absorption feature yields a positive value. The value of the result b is 0.26 nm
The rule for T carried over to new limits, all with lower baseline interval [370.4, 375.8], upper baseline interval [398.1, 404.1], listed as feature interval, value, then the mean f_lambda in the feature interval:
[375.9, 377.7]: 0.278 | 6.21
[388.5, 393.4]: 0.464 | 7.54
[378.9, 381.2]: 0.103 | 7.23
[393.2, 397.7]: 0.942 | 6.82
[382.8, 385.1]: 0.437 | 6.36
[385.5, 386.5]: 0.011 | 7.89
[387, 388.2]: 0.094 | 7.46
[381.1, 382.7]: -0.018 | 7.78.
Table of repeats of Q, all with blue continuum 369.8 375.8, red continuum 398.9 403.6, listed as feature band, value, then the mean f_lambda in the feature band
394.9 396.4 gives 0.178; 7.6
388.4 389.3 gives 0.224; 6.11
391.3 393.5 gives 0.129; 7.89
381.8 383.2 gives 0.066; 7.33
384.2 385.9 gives 0.021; 7.77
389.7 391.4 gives 0.062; 7.96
